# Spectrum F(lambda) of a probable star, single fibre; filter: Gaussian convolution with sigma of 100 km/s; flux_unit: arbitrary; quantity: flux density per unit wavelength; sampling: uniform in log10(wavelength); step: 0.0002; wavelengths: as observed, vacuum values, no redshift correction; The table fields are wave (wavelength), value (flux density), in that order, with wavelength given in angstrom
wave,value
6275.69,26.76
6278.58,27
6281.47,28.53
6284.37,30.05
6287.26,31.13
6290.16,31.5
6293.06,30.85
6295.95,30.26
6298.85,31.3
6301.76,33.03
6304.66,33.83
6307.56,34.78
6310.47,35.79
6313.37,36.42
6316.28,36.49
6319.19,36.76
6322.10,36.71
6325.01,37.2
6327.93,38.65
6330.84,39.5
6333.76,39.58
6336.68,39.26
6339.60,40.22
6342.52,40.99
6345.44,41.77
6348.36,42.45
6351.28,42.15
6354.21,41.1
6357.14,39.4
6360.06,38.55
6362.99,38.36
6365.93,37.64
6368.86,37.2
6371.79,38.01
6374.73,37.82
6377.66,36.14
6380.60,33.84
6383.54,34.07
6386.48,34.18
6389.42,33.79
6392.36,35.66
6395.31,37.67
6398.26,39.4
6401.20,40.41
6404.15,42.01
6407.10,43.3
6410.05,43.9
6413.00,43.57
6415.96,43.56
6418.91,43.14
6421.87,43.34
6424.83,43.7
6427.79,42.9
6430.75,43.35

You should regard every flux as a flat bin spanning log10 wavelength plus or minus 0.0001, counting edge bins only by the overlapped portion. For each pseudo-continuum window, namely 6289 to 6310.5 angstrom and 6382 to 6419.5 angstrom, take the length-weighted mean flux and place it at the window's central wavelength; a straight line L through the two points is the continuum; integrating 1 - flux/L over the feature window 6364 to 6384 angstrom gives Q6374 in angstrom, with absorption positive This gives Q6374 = 0.57 angstrom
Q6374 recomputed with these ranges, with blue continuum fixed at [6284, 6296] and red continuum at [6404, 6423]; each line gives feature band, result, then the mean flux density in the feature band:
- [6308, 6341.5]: -3.3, 37.8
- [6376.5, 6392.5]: 2.3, 34.5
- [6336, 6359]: -2.7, 40.9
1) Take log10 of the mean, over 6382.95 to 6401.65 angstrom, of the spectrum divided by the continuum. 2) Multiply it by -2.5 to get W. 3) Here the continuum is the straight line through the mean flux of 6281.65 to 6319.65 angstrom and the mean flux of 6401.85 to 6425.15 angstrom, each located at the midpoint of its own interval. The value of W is 0.14 mag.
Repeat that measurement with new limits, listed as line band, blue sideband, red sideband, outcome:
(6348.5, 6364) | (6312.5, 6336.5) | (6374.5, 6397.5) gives -0.10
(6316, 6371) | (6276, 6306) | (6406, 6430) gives -0.10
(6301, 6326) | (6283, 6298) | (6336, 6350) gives -0.01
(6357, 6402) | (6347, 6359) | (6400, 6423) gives 0.14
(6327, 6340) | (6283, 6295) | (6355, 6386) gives -0.15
